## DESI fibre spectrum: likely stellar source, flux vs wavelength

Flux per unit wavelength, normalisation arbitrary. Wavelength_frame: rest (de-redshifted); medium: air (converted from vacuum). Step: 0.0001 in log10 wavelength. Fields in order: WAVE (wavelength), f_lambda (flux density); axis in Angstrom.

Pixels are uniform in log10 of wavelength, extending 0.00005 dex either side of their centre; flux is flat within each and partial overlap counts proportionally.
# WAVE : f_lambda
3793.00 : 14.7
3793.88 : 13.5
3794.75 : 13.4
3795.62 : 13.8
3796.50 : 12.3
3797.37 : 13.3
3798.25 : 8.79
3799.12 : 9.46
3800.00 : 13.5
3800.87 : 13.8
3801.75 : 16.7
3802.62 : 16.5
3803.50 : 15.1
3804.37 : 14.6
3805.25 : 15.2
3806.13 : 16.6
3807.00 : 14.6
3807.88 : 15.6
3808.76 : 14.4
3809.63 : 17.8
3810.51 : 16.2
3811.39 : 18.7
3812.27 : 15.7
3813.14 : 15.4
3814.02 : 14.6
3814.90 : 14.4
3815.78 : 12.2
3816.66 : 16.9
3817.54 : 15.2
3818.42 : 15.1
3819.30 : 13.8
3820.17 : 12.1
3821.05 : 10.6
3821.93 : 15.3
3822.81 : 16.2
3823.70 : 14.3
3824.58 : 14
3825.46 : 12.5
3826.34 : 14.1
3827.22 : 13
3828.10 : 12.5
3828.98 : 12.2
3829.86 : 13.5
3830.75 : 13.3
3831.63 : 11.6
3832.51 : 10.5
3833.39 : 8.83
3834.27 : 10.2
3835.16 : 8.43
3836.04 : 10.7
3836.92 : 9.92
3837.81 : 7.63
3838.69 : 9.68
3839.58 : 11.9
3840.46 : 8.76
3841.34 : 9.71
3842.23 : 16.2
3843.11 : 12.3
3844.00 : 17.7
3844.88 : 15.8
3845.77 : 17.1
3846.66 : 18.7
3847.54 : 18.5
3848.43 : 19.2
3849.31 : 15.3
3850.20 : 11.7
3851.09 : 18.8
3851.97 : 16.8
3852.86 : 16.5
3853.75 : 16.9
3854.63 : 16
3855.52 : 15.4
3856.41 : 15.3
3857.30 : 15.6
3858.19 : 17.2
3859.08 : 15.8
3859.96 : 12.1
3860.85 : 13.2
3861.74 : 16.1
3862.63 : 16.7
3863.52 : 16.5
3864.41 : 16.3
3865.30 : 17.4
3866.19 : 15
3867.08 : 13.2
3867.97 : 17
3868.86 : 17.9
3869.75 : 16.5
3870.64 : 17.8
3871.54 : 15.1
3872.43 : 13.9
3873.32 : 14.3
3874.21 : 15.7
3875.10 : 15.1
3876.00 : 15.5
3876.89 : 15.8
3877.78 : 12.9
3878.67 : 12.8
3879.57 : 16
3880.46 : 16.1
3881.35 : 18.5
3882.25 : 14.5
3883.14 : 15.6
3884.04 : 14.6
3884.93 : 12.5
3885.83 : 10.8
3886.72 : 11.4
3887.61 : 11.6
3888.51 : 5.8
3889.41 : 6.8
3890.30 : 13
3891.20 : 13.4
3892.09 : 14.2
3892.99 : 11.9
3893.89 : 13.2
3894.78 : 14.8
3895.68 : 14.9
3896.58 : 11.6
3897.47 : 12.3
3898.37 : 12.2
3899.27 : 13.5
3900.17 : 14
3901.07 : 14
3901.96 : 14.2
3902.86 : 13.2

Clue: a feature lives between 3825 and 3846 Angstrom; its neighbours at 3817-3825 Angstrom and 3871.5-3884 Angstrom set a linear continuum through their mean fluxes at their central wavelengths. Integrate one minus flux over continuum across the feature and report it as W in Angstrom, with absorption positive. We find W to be 3.5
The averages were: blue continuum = 14.1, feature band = 12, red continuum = 15.1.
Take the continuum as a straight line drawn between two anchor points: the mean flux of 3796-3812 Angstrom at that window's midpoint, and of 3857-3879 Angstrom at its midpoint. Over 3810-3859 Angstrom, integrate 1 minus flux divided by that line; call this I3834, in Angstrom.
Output 3.2 Angstrom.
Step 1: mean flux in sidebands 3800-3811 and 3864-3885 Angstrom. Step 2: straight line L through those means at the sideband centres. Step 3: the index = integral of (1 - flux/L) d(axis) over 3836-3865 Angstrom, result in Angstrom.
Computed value 1.3 Angstrom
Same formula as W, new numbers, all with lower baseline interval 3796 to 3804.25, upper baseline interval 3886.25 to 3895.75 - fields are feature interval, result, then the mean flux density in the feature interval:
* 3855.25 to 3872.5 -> -4.92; 15.7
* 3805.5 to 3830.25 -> -2.89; 14.6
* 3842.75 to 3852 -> -2.98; 16.6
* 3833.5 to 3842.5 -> 1.80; 10.1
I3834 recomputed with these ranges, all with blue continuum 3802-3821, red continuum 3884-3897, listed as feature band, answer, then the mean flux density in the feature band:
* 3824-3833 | 1.1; 12.7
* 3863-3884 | -4.9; 15.6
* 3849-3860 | -1.9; 15.8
